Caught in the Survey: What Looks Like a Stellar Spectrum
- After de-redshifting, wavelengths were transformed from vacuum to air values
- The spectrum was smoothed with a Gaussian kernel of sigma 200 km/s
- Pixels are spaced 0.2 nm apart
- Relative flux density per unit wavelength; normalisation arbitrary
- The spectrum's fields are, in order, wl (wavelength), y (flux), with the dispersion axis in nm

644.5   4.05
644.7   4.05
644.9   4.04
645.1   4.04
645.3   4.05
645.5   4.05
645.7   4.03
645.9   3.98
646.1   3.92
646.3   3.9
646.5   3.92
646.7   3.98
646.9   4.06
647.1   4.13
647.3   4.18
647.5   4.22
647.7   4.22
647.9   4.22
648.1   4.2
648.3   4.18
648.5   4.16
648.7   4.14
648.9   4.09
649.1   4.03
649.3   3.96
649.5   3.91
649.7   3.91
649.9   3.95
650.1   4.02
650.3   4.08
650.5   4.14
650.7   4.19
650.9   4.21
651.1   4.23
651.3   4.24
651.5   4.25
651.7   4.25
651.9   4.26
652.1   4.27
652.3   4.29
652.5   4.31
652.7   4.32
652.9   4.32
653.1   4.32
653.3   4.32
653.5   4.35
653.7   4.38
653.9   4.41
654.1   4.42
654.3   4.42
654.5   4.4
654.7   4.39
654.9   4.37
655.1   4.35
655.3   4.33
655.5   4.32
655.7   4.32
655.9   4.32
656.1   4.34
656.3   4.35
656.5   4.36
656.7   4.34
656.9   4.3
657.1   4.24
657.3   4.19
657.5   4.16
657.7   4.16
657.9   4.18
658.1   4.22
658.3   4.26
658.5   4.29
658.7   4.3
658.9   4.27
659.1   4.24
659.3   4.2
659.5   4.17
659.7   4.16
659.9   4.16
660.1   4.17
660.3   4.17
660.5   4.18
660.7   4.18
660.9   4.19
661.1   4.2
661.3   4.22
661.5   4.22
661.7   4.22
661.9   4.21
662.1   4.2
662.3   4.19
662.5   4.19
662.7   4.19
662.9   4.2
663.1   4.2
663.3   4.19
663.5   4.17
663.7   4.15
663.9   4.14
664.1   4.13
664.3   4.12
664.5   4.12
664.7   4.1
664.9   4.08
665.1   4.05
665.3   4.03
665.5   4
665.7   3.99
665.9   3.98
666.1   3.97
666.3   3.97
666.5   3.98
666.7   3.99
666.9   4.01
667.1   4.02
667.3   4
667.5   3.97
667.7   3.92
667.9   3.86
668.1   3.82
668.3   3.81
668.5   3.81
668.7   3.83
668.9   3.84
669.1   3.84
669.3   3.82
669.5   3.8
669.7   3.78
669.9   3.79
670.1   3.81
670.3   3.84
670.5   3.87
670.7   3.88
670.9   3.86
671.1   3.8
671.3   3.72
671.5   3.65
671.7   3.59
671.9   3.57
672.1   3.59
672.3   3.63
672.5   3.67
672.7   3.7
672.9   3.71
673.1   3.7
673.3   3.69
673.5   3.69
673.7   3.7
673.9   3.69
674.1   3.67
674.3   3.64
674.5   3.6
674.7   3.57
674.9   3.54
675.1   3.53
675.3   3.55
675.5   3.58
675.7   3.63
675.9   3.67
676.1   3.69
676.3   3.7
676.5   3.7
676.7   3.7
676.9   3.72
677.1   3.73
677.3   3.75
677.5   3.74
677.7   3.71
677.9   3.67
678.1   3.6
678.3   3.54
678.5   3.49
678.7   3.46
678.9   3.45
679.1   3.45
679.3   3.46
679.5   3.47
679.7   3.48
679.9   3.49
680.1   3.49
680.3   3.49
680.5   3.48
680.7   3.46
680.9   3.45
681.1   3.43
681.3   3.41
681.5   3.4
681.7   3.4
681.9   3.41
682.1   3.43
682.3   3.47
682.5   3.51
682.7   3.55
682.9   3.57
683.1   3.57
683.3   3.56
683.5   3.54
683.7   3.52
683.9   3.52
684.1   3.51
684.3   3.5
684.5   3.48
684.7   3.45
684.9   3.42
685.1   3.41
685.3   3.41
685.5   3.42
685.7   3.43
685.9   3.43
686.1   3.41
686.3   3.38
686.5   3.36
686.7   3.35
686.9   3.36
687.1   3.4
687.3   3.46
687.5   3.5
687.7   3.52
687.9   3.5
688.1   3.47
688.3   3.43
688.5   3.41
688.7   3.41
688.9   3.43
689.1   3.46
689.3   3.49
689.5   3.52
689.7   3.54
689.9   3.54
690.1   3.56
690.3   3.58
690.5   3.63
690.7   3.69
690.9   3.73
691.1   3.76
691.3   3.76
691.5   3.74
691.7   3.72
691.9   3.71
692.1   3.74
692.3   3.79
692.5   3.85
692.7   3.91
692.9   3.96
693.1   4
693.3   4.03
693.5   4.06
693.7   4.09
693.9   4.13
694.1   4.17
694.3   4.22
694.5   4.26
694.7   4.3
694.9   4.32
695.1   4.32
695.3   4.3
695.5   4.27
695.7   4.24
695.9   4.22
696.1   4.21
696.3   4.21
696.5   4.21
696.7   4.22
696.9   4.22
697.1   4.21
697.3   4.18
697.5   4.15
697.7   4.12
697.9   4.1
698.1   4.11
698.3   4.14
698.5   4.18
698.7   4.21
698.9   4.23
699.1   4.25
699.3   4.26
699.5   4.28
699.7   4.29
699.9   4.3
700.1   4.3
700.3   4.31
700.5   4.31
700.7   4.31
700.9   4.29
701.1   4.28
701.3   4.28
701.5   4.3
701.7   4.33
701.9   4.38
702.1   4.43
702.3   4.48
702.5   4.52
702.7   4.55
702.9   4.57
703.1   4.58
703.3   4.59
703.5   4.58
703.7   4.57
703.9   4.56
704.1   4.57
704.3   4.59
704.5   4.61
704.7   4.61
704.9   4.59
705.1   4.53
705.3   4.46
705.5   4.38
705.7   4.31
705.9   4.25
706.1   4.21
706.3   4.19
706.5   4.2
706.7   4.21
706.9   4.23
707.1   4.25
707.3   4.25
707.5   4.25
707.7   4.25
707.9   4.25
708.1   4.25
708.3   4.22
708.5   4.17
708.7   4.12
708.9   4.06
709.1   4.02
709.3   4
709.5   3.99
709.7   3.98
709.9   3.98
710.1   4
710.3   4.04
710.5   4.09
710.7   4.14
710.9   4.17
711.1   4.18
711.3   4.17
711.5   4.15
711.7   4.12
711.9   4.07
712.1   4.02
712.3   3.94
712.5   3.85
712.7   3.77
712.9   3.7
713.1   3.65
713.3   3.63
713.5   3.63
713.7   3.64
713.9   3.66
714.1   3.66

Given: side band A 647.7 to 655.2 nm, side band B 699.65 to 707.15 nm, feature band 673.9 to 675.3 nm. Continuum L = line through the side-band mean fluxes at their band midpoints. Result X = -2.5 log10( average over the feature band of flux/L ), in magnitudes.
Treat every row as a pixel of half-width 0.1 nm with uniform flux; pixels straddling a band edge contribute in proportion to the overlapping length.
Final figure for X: 0.20 mag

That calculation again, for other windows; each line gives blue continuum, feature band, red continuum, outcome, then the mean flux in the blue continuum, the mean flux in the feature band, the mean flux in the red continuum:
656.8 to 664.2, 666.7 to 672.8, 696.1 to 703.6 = 0.11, 4.2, 3.81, 4.3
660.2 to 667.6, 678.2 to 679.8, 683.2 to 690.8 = 0.07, 4.11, 3.47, 3.47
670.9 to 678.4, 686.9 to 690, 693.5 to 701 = 0.16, 3.66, 3.47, 4.23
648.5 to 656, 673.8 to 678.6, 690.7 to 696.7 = 0.13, 4.24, 3.64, 4.04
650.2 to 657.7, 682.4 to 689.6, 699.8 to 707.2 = 0.25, 4.3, 3.46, 4.41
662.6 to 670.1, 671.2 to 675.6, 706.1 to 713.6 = 0.10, 3.99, 3.64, 4.06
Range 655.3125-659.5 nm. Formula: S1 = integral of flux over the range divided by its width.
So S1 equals 4.27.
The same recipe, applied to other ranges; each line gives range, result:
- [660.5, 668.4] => 4.08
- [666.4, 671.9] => 3.84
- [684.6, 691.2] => 3.48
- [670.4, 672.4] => 3.72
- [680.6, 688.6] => 3.46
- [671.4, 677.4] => 3.65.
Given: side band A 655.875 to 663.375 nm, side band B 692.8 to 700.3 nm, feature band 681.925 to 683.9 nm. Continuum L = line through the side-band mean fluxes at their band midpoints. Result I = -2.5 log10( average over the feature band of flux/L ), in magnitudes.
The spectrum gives 0.19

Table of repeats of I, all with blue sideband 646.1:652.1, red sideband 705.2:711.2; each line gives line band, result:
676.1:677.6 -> 0.12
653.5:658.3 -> -0.05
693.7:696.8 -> -0.02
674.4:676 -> 0.16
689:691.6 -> 0.15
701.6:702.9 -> -0.07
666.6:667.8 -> 0.04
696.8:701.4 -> -0.02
